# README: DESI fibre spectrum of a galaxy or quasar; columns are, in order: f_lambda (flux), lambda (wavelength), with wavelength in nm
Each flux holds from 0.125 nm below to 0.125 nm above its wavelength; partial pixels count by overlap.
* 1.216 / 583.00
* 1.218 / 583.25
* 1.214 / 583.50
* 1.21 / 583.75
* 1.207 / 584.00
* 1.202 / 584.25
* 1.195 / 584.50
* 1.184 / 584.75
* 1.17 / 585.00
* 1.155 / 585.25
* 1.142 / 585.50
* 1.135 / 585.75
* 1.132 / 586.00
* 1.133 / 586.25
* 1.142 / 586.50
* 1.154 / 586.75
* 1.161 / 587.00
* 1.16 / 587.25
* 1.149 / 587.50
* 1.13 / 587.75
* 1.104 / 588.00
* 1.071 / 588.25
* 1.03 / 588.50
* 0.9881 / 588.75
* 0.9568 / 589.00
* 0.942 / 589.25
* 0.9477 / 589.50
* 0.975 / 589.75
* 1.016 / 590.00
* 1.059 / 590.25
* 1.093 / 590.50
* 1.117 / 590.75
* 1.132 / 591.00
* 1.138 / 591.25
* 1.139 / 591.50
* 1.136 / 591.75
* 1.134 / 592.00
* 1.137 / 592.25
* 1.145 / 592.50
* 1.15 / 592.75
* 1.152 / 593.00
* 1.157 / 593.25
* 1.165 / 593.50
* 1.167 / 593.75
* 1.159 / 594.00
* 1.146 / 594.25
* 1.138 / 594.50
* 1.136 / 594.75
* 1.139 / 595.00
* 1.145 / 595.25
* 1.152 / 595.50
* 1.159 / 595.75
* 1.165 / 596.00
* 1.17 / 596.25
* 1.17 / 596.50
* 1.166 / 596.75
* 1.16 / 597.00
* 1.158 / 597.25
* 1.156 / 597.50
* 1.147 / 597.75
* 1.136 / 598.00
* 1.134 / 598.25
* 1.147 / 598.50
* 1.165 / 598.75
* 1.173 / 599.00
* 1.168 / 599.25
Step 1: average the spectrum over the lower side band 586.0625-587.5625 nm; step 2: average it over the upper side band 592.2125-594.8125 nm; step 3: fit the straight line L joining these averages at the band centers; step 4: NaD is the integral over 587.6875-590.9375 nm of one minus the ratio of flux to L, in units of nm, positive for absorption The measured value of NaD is 0.33 nm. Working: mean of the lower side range 1.15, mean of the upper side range 1.15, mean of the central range 1.03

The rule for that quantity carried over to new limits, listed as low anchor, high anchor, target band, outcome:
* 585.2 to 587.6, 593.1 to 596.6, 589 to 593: 0.24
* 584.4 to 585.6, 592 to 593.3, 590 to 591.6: 0.07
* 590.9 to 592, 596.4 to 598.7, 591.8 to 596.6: -0.03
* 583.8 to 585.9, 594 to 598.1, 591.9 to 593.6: 0.02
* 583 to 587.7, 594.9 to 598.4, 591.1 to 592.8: 0.03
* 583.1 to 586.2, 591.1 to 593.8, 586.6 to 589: 0.14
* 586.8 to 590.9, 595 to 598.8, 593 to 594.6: -0.05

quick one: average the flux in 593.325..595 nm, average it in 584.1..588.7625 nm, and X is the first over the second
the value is 1.01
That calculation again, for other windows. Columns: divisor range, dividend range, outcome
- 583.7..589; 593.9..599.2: 1.02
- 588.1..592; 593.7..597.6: 1.10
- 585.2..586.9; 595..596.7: 1.02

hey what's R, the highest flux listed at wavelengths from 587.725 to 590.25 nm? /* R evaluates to 1.13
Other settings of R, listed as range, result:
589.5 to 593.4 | 1.157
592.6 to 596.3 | 1.17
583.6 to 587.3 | 1.21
